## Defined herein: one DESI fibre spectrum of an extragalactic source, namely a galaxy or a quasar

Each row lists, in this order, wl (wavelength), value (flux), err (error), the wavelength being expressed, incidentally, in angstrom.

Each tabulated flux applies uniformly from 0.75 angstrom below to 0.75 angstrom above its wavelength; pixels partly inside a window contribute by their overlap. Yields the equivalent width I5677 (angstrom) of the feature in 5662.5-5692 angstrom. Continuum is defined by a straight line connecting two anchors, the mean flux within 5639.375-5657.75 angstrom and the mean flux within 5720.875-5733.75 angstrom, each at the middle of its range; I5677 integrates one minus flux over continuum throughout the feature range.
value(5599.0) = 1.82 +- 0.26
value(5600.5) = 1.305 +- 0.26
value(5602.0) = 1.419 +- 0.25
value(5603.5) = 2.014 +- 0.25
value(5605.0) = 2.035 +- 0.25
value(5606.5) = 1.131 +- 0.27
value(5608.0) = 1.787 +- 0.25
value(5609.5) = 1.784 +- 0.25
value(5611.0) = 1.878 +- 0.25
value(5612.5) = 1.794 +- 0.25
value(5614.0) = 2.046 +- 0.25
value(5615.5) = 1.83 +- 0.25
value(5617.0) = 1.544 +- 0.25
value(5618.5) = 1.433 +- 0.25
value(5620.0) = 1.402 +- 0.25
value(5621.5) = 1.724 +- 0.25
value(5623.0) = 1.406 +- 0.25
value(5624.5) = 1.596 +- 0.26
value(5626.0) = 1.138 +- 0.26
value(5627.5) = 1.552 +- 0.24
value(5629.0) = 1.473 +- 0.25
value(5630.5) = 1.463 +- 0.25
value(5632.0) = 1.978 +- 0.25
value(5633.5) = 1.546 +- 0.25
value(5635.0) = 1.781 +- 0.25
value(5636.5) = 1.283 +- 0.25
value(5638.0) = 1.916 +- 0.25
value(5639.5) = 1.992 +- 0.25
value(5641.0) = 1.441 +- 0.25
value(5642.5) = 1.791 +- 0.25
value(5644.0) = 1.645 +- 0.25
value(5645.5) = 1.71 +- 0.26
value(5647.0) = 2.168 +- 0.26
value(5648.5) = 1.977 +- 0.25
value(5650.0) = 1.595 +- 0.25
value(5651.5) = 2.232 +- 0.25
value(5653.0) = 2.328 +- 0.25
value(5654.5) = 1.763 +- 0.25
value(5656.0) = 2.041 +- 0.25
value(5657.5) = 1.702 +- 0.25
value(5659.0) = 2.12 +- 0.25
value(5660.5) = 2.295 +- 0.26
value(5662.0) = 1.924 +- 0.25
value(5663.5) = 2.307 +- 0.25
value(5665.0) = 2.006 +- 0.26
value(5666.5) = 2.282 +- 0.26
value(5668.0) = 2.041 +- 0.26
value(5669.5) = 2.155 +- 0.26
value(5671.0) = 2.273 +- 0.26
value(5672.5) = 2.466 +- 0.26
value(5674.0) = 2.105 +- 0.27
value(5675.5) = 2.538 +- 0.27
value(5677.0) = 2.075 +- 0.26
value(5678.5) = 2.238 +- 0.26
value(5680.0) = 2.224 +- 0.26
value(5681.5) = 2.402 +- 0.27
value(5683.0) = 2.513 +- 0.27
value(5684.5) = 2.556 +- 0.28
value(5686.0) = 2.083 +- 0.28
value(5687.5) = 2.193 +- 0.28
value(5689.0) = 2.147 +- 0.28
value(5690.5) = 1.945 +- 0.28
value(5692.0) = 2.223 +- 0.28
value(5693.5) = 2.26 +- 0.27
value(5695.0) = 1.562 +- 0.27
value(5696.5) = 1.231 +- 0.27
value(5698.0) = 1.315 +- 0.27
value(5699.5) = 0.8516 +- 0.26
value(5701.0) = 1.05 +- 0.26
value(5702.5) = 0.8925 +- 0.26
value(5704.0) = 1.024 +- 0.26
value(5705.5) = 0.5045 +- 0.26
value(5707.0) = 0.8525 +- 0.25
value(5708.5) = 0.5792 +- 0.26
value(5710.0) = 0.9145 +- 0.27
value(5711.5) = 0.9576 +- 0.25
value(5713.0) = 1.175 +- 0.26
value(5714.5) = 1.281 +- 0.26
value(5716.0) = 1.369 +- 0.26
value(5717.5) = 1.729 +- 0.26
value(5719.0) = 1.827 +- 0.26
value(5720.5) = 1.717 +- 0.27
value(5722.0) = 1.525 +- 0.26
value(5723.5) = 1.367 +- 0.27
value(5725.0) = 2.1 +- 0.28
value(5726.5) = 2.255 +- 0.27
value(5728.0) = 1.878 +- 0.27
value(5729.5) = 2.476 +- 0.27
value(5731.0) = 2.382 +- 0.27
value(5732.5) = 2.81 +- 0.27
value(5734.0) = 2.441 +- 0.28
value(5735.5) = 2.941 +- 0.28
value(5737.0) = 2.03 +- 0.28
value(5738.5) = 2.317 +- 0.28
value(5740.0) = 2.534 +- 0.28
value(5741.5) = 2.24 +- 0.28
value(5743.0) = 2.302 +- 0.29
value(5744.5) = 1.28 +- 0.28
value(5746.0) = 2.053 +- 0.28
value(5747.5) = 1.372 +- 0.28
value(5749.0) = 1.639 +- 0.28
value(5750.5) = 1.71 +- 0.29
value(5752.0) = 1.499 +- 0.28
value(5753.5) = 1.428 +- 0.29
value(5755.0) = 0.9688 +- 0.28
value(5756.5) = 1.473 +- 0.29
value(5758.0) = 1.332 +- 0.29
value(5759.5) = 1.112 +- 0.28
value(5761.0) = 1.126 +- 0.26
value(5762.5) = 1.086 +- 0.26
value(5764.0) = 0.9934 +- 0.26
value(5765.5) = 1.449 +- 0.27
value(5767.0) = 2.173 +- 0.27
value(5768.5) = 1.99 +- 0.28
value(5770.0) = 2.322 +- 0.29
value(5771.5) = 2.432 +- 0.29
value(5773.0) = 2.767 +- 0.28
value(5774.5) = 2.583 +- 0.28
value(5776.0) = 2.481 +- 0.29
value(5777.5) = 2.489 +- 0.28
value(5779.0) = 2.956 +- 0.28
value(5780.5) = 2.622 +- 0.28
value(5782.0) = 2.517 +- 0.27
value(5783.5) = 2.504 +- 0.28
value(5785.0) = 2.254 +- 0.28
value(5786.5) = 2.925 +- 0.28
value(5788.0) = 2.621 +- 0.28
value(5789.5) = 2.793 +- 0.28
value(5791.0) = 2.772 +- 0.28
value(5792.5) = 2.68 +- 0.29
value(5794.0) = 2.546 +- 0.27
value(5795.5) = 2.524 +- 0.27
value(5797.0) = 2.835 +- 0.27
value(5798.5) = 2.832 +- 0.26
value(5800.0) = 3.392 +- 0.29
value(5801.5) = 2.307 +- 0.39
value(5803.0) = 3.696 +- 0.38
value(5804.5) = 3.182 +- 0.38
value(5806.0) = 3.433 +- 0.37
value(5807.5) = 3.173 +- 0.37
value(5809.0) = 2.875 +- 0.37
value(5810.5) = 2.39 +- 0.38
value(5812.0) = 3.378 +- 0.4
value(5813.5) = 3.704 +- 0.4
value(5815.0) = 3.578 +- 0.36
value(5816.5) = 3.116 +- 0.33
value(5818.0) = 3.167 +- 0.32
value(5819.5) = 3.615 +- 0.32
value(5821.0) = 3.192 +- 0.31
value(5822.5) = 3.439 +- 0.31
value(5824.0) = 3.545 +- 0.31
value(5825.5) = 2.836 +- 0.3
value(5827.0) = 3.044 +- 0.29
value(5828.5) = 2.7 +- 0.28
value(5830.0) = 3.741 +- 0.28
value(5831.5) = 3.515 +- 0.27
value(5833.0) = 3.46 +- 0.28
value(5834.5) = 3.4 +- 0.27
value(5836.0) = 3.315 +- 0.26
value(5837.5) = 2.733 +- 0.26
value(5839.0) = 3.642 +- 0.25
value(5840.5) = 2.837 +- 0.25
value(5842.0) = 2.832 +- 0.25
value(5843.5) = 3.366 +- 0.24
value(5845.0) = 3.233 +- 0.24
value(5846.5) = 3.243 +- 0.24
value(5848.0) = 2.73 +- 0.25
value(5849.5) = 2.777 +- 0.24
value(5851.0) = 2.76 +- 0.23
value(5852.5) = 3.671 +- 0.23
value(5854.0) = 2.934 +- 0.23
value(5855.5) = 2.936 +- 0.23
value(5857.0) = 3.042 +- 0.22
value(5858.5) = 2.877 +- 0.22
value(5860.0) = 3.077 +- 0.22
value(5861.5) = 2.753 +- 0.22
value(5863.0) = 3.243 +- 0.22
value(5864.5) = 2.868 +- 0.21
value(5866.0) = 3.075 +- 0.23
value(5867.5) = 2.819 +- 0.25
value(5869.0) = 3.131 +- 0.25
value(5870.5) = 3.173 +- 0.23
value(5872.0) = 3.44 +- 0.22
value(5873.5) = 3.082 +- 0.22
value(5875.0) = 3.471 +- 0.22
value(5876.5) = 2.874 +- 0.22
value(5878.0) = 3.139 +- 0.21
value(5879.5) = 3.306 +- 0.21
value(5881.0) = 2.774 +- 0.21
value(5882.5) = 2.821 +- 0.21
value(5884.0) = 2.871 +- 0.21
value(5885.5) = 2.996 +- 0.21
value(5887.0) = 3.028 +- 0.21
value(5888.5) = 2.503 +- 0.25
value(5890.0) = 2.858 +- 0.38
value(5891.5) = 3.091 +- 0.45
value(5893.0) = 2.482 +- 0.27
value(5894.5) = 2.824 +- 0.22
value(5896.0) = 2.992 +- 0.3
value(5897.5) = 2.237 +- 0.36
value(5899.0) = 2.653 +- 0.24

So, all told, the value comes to -4.2 angstrom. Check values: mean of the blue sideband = 1.88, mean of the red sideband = 2.1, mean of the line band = 2.24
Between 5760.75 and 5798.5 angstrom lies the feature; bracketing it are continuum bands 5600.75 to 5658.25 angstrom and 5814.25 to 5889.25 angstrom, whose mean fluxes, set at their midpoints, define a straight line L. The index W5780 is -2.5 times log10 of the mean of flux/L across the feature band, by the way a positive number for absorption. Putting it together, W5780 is 0.13 mag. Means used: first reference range 1.72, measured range 2.36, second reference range 3.11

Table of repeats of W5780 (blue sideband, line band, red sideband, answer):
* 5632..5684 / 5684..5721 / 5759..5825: 0.476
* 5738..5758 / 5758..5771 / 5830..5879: 0.263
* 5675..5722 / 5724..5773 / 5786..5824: 0.189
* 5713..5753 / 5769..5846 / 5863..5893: -0.193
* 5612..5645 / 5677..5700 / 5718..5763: -0.150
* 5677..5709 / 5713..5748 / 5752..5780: -0.138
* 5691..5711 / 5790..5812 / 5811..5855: -0.074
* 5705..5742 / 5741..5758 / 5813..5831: 0.320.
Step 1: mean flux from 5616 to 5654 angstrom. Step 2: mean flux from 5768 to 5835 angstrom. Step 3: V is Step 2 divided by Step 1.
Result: 1.75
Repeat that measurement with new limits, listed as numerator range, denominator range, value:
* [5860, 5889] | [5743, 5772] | 1.94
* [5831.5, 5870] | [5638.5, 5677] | 1.51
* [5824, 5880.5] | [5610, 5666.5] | 1.74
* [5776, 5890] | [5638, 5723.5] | 1.69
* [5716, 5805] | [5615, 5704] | 1.17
